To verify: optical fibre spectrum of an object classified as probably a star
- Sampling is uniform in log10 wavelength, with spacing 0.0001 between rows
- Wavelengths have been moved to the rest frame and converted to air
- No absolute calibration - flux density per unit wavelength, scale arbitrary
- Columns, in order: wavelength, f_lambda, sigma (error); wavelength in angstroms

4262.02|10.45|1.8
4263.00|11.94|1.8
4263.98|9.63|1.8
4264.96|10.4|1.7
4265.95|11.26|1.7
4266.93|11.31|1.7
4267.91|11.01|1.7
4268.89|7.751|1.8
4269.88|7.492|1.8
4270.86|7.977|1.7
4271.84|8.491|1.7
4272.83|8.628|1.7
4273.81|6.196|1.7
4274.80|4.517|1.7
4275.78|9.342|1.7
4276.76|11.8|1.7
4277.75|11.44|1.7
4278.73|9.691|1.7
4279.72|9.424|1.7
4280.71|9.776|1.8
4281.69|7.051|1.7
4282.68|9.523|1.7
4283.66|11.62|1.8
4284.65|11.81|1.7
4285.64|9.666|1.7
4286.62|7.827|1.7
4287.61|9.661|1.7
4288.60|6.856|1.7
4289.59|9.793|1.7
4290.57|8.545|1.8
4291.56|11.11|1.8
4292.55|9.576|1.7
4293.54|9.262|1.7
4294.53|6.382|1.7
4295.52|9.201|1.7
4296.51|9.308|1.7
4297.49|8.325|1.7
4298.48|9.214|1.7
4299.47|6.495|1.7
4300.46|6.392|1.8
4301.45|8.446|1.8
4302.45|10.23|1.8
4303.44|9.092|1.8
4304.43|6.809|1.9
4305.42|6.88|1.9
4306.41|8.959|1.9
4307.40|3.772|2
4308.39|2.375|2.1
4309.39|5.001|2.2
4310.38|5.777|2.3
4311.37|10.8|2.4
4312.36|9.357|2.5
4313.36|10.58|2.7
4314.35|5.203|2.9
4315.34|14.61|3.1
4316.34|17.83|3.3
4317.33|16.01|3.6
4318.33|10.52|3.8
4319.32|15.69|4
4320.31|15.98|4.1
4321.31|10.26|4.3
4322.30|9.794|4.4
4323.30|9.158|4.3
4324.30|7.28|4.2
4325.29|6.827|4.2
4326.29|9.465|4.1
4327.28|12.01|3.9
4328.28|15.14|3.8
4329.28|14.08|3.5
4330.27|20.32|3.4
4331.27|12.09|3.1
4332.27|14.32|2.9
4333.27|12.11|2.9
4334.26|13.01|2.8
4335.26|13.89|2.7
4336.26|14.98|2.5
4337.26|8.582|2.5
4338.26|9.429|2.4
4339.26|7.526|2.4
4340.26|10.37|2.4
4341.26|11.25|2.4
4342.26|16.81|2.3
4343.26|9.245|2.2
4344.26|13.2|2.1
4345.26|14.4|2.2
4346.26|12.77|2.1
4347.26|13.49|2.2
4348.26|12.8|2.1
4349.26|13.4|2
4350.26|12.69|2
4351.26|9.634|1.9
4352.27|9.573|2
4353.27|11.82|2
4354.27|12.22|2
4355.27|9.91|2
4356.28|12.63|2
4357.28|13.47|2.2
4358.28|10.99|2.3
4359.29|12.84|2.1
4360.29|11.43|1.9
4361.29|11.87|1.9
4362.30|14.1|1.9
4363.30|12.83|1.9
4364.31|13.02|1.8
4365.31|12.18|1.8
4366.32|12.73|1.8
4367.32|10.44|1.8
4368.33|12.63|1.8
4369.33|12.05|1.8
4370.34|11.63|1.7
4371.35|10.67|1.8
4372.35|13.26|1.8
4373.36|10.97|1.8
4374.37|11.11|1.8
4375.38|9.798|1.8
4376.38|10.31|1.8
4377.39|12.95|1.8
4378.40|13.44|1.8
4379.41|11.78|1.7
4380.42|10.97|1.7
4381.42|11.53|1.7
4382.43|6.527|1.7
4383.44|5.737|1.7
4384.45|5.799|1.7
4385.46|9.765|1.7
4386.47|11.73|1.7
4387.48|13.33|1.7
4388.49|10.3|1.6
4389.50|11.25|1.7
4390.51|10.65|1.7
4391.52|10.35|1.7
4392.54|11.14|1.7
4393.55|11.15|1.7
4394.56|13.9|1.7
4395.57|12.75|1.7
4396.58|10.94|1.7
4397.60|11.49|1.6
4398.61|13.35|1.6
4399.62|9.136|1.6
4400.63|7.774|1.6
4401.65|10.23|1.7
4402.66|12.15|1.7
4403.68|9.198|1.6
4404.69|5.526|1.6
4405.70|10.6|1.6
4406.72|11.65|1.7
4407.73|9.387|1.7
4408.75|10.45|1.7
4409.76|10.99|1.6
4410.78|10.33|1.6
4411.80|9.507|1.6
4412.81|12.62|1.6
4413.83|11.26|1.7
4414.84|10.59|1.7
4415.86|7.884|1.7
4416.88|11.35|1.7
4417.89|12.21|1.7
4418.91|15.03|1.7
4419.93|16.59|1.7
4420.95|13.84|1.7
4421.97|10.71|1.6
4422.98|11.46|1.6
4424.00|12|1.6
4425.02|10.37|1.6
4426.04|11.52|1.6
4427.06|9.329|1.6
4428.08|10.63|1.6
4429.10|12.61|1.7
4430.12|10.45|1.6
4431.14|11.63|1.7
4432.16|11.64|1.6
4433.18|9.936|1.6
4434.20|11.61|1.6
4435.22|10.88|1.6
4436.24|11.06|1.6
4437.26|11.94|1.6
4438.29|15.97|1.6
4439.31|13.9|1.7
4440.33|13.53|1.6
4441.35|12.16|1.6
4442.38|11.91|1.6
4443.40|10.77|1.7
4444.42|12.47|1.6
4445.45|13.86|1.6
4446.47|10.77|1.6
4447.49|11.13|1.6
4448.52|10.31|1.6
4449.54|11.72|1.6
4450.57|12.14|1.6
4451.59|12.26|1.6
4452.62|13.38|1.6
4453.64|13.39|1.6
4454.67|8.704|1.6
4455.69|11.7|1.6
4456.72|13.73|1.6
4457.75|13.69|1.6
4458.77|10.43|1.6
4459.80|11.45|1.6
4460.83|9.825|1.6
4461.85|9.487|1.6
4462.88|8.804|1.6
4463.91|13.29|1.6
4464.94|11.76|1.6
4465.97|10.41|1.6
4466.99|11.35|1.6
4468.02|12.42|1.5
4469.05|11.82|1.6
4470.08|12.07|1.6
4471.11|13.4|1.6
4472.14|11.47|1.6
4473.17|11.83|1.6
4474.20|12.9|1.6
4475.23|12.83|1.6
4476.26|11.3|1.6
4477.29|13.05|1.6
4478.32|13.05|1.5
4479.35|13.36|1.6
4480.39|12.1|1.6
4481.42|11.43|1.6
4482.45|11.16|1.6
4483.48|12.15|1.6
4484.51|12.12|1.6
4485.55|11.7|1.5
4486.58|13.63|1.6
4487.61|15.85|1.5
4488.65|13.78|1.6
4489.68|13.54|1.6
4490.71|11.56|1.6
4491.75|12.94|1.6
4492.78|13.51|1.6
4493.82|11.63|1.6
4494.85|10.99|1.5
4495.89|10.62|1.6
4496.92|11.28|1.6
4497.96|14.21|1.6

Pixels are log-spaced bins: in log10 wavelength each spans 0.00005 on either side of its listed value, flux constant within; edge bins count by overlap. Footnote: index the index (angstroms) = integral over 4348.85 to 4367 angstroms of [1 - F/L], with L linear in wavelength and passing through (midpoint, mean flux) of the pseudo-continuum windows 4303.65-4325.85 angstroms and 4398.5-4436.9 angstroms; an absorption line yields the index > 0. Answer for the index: -3.4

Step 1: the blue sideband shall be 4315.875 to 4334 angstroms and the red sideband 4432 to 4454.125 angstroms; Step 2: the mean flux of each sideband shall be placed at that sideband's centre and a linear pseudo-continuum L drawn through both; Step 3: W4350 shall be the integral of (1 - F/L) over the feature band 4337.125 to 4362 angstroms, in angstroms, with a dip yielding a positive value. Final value 1.6 angstroms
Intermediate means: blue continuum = 12.7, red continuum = 12.1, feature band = 11.8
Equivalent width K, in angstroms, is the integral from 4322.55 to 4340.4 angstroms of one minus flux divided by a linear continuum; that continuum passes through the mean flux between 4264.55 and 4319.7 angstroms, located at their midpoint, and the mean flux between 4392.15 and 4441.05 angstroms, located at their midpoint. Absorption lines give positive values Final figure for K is -3.4 angstroms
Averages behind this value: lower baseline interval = 9.13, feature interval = 11.7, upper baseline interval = 11.3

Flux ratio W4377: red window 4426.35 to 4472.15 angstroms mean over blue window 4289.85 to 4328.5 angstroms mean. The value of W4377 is 1.25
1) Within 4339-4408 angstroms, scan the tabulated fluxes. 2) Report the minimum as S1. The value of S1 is 5.526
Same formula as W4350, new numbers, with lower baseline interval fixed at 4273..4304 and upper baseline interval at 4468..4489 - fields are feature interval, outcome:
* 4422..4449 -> 0.12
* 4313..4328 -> -3.04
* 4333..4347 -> -2.93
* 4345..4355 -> -2.05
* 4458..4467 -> 1.05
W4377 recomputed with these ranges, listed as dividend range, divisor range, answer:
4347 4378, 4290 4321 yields 1.28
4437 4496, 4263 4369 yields 1.16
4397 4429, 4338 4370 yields 0.91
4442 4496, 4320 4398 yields 1.03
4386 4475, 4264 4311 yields 1.34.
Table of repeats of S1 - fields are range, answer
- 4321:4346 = 6.827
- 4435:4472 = 8.704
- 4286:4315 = 2.375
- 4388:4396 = 10.3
